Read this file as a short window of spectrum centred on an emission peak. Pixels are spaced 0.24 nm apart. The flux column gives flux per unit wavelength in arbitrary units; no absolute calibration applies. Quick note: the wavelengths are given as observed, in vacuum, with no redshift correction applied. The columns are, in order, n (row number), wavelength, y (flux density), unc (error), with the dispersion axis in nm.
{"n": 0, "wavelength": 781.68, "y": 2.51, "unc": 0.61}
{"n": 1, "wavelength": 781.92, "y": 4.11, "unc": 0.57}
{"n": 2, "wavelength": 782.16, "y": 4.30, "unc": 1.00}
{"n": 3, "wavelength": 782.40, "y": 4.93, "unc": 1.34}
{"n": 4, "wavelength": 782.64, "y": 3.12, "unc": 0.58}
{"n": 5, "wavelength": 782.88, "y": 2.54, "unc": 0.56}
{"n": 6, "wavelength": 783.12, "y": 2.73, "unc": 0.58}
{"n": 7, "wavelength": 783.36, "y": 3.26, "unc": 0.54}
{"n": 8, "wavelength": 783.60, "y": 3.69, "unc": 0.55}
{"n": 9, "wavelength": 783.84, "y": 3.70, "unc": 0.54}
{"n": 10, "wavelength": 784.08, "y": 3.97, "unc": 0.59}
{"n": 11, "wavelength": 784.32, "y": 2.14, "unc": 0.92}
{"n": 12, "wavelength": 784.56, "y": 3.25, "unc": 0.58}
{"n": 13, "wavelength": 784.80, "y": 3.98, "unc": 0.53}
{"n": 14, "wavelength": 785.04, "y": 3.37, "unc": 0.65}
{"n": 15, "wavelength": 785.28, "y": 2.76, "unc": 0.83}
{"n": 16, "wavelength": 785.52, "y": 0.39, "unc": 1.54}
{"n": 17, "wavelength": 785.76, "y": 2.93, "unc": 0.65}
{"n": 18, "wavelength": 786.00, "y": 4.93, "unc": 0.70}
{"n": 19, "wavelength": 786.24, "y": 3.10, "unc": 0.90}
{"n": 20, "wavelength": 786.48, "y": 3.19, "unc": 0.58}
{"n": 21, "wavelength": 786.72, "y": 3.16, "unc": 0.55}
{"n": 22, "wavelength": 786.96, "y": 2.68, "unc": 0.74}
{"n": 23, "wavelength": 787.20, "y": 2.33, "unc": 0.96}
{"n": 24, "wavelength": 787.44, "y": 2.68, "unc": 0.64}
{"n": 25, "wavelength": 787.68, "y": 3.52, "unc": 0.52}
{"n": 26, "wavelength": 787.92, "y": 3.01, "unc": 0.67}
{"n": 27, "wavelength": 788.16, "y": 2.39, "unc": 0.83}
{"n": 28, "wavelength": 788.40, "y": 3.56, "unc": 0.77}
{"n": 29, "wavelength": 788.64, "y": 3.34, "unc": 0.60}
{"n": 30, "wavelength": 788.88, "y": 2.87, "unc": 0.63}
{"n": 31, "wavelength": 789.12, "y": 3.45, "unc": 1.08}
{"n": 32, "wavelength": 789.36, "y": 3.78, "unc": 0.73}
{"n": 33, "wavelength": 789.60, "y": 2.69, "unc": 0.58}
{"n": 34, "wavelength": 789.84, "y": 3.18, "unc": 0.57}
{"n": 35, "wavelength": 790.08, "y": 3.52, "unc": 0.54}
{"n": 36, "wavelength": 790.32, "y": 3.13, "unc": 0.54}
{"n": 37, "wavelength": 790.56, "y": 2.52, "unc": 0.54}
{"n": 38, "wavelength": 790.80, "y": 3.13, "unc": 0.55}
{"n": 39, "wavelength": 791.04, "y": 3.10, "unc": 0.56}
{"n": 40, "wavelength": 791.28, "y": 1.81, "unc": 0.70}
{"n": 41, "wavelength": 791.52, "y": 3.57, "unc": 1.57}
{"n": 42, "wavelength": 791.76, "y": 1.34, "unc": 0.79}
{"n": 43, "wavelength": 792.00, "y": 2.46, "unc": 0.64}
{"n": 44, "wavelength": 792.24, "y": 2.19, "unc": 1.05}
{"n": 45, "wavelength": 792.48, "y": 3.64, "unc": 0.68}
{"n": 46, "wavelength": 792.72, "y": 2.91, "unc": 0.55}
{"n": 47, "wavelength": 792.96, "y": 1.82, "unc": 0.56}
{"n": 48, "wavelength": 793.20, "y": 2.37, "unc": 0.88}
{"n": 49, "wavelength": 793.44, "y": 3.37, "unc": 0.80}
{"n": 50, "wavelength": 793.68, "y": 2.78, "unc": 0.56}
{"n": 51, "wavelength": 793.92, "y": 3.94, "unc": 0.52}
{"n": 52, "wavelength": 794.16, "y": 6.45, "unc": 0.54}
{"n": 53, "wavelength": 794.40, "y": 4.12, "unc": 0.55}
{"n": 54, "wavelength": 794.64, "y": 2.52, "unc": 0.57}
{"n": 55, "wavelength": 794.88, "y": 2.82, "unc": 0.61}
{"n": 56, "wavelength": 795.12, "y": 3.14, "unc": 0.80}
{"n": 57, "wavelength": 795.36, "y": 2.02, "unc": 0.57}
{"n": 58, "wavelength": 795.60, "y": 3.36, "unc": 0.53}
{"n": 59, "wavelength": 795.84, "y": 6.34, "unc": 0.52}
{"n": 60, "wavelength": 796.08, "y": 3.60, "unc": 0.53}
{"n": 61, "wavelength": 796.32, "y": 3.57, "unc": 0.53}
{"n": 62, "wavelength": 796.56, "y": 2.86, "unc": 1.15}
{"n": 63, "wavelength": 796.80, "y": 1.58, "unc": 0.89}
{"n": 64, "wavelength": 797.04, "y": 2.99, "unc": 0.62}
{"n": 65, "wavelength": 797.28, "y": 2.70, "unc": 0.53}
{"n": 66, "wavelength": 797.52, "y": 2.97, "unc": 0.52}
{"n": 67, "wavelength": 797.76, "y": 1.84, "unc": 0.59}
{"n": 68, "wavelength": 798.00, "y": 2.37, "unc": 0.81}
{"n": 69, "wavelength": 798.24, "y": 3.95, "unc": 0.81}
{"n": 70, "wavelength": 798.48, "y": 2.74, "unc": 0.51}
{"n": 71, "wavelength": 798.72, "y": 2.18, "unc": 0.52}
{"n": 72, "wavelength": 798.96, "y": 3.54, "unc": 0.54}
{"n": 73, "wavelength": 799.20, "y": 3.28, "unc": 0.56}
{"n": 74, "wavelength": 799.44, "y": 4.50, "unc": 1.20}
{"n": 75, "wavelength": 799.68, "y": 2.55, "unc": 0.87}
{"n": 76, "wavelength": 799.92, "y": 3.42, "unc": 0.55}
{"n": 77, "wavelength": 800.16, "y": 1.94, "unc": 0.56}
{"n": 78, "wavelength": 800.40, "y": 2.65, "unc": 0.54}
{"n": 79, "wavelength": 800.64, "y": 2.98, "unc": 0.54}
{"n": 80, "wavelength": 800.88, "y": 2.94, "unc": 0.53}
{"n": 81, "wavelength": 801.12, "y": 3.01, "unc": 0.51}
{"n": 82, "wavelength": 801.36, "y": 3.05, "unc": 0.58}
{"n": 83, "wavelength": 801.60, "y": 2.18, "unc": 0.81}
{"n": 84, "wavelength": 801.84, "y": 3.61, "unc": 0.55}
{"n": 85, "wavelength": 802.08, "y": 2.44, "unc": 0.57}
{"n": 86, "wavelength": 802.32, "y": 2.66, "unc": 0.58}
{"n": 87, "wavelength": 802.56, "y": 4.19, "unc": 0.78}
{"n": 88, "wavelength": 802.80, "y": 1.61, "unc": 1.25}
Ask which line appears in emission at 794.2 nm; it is [S II]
